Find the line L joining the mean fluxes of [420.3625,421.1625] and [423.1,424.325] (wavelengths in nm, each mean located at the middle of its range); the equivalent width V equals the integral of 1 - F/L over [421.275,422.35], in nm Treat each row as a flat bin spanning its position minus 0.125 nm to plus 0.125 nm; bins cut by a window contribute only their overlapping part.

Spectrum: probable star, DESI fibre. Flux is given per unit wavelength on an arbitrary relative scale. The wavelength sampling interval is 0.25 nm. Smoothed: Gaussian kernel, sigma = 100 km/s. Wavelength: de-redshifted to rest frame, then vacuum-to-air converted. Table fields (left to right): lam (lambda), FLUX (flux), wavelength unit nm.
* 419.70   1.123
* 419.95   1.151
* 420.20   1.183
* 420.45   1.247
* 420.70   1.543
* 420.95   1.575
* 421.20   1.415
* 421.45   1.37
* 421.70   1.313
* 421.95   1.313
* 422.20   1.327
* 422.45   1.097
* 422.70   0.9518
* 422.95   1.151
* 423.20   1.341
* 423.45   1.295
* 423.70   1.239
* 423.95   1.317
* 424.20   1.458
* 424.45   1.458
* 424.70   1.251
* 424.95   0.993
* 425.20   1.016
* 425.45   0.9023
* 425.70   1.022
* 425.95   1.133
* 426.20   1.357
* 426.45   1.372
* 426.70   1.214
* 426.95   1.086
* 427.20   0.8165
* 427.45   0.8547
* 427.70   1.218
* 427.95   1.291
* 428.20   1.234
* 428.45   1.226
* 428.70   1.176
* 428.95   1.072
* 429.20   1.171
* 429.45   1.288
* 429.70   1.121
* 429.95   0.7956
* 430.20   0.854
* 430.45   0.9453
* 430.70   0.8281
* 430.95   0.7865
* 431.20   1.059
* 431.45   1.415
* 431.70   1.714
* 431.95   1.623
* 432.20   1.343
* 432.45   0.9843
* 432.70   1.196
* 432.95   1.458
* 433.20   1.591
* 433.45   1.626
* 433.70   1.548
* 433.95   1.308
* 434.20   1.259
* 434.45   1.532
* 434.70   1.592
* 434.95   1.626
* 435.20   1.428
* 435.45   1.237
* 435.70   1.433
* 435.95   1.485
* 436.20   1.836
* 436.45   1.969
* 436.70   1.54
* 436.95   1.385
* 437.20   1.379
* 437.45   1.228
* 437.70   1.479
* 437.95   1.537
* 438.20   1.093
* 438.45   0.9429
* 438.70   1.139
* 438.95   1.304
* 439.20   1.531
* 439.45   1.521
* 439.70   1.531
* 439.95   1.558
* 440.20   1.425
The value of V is 0.06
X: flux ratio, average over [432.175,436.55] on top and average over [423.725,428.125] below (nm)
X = 1.3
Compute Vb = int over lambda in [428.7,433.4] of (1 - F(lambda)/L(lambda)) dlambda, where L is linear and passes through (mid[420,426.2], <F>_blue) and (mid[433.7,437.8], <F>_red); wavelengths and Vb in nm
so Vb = 0.71 nm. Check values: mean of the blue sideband 1.25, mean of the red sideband 1.48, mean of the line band 1.19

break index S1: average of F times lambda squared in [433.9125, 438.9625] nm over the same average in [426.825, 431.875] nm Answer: 1.3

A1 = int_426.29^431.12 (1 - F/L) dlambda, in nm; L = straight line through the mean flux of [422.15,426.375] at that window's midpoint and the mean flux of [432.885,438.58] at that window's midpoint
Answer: 0.82 nm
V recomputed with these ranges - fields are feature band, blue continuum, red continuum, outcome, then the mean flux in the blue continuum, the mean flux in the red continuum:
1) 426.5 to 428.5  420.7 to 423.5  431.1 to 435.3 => 0.35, 1.3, 1.43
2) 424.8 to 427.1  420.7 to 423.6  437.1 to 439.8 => 0.33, 1.3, 1.33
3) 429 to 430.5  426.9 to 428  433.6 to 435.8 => 0.16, 1.03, 1.44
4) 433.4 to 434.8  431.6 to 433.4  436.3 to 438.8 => -0.06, 1.42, 1.38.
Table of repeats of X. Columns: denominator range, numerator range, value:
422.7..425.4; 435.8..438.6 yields 1.17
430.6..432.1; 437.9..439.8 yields 1.05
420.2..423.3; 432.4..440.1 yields 1.10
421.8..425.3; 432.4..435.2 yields 1.17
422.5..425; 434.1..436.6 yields 1.24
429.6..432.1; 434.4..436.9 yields 1.40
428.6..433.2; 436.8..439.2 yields 1.11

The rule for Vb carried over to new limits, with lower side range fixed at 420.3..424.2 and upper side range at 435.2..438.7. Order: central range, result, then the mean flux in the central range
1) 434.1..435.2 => -0.08 nm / 1.5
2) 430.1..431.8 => 0.36 nm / 1.08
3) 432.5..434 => -0.05 nm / 1.44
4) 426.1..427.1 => 0.07 nm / 1.24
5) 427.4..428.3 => 0.12 nm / 1.17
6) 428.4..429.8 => 0.19 nm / 1.17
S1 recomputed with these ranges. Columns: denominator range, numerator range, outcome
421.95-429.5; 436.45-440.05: 1.25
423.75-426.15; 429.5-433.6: 1.06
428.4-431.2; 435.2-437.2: 1.55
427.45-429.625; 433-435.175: 1.30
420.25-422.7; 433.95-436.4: 1.20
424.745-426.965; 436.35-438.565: 1.30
